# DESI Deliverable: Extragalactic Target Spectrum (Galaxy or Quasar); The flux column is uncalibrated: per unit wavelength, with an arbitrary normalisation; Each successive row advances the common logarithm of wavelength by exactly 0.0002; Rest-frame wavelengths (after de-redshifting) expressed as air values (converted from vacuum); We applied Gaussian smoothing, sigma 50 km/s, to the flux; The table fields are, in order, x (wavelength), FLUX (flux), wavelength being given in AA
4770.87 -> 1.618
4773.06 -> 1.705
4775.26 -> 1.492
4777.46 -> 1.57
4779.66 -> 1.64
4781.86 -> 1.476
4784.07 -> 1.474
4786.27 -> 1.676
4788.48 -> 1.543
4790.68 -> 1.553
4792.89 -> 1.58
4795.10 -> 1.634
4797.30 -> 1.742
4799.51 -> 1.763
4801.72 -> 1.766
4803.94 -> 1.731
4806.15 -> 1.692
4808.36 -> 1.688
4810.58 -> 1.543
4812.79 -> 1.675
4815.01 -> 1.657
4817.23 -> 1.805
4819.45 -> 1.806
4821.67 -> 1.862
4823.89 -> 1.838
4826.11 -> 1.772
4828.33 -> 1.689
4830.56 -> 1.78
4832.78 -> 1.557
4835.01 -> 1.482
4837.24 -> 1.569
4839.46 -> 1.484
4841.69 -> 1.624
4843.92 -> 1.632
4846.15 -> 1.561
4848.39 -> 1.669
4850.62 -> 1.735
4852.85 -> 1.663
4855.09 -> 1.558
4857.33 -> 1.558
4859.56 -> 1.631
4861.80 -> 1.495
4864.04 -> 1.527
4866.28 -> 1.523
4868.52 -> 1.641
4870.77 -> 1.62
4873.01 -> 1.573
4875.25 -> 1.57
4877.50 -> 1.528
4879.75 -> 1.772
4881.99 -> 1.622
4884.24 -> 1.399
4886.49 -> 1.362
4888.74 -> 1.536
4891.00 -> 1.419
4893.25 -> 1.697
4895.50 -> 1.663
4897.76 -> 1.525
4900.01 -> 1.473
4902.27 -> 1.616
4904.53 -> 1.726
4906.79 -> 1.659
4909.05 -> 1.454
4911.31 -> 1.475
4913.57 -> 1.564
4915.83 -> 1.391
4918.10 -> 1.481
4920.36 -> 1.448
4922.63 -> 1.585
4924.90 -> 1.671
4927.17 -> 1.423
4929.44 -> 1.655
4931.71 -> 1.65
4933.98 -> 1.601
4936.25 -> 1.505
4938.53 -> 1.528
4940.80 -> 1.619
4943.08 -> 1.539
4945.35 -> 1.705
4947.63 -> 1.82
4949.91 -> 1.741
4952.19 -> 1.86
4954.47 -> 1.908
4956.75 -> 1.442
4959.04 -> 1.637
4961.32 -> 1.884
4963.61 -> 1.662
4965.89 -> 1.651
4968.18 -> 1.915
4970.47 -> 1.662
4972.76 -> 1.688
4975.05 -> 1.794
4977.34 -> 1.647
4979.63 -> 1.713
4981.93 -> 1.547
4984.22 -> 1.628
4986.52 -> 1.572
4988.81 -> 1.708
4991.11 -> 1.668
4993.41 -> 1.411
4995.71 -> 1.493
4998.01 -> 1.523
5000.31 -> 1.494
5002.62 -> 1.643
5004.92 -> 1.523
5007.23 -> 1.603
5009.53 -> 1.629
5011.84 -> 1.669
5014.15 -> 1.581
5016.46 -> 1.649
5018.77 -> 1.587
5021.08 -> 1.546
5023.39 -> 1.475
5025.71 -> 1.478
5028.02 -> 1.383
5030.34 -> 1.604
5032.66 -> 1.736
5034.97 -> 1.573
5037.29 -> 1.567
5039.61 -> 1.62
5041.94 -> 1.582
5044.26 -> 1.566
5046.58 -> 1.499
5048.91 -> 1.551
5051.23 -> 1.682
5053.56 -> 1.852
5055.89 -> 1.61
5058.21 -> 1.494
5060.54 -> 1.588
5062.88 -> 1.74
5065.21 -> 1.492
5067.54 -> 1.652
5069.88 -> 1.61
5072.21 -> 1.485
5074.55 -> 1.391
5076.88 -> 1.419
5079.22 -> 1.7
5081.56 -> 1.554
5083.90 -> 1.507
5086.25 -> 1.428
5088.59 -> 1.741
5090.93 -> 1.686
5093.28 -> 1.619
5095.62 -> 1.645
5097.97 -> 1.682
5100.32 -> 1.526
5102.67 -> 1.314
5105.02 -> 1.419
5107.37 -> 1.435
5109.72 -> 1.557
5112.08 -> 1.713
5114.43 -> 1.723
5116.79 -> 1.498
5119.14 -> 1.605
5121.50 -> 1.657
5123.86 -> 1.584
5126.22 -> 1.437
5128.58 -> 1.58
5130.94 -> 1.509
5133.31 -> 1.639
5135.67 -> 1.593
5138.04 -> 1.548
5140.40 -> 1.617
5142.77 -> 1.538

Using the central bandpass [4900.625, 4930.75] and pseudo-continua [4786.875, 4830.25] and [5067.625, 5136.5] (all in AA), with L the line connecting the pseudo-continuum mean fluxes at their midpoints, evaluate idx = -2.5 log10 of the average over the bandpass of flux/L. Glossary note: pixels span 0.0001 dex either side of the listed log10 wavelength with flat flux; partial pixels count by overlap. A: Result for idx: 0.07 mag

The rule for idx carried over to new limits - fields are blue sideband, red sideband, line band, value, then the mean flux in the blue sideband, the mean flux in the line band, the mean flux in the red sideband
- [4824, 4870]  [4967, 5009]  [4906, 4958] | 0.015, 1.61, 1.6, 1.62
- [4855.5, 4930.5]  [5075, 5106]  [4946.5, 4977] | -0.123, 1.55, 1.74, 1.55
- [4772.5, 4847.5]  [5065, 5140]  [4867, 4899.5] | 0.043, 1.65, 1.56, 1.56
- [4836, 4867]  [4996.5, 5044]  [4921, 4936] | -0.004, 1.59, 1.59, 1.57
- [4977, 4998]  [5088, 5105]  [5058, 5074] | 0.007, 1.59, 1.58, 1.58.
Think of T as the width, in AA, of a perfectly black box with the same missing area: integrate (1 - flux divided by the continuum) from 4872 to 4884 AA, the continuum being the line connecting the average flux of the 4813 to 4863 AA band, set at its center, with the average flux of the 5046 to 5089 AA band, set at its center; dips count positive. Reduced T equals 0.32 AA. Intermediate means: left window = 1.66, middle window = 1.6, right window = 1.58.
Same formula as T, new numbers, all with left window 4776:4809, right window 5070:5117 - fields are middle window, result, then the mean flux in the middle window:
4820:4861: -0.7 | 1.65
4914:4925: 0.7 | 1.5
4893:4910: 0.1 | 1.6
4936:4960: -1.2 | 1.67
